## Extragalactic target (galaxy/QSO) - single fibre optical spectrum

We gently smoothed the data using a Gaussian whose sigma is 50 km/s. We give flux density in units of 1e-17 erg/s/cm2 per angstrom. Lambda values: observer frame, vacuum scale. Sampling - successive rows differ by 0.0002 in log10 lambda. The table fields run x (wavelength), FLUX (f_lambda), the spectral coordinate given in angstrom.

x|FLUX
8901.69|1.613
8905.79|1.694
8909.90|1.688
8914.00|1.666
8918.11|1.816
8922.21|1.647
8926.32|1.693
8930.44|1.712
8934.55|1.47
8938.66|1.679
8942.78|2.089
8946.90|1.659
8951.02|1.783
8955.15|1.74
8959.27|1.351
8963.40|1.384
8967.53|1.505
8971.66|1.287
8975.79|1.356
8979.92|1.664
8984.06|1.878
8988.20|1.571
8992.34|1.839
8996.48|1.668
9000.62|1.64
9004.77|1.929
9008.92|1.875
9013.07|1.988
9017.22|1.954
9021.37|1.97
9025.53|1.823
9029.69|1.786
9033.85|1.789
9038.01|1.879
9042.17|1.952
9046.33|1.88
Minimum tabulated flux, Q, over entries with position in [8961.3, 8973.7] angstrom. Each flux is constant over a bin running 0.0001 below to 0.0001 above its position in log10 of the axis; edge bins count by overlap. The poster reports 1.287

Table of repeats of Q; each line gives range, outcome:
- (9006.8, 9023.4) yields 1.875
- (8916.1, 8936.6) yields 1.47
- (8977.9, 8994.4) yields 1.571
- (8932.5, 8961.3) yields 1.351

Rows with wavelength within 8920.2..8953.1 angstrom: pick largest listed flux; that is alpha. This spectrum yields 2.089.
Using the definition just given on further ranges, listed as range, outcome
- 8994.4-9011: 1.929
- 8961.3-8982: 1.664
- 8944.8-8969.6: 1.783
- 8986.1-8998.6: 1.839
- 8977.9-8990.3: 1.878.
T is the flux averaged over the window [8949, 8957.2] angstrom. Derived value 1.76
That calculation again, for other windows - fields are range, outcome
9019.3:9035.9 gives 1.84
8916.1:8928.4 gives 1.72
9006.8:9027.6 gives 1.92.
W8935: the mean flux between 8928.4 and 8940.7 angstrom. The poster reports 1.62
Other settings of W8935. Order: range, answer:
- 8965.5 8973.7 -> 1.4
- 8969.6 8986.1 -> 1.55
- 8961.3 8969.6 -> 1.44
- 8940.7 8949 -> 1.87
